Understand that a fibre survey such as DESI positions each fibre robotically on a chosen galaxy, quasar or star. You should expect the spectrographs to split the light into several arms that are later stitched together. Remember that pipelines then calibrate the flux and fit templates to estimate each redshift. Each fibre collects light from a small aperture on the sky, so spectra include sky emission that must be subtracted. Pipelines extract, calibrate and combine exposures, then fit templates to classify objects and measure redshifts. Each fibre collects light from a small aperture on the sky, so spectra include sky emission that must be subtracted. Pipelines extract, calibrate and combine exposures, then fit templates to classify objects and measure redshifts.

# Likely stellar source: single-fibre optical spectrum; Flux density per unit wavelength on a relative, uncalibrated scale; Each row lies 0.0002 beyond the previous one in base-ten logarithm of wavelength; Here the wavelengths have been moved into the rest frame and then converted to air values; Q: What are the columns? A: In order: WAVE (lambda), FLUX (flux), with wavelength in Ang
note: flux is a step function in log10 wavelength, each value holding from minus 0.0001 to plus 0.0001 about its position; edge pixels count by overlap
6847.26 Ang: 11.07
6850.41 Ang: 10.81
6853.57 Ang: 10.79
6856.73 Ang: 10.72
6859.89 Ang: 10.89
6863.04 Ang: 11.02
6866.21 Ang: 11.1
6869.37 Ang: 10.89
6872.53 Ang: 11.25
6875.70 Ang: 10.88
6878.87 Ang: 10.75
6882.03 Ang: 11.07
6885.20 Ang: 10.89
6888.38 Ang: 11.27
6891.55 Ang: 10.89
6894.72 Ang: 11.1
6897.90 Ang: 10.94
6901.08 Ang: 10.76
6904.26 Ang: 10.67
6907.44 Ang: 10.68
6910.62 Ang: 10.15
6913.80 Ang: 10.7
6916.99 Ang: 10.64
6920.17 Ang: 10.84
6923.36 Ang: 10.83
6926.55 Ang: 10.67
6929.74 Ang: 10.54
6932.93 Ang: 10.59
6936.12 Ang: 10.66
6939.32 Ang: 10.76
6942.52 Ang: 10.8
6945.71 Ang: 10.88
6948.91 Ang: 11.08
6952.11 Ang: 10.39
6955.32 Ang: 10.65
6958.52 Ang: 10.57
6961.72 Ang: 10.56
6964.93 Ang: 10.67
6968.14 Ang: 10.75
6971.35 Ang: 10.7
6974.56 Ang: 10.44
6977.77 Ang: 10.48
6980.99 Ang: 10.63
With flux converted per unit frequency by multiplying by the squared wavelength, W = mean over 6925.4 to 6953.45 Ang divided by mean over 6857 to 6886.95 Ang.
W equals 1.00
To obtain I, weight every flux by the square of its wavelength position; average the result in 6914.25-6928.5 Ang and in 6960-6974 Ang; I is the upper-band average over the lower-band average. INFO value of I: 1.01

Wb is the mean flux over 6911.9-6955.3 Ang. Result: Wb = 10.7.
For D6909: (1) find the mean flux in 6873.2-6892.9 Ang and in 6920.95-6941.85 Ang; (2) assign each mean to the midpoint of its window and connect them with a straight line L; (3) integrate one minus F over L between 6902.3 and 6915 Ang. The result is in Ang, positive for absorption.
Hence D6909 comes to 0.3 Ang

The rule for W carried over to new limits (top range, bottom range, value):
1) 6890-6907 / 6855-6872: 1.00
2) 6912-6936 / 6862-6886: 0.99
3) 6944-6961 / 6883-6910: 1.00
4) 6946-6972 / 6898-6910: 1.02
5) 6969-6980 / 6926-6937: 1.01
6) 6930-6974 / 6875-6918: 1.00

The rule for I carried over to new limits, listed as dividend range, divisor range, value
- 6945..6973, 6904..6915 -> 1.03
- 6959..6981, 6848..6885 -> 1.00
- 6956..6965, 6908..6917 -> 1.02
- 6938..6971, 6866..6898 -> 0.99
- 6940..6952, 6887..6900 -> 1.00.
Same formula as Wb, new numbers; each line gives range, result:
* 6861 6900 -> 11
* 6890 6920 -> 10.7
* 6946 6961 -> 10.7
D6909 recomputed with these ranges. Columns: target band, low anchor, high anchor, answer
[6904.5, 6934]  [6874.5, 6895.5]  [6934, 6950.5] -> 0.7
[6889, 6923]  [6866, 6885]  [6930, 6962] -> 0.3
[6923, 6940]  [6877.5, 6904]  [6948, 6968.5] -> 0.2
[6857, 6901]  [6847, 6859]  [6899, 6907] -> -0.9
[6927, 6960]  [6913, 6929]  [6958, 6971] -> 0.0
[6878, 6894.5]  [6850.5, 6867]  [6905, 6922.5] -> -0.4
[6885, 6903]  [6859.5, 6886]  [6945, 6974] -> -0.1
